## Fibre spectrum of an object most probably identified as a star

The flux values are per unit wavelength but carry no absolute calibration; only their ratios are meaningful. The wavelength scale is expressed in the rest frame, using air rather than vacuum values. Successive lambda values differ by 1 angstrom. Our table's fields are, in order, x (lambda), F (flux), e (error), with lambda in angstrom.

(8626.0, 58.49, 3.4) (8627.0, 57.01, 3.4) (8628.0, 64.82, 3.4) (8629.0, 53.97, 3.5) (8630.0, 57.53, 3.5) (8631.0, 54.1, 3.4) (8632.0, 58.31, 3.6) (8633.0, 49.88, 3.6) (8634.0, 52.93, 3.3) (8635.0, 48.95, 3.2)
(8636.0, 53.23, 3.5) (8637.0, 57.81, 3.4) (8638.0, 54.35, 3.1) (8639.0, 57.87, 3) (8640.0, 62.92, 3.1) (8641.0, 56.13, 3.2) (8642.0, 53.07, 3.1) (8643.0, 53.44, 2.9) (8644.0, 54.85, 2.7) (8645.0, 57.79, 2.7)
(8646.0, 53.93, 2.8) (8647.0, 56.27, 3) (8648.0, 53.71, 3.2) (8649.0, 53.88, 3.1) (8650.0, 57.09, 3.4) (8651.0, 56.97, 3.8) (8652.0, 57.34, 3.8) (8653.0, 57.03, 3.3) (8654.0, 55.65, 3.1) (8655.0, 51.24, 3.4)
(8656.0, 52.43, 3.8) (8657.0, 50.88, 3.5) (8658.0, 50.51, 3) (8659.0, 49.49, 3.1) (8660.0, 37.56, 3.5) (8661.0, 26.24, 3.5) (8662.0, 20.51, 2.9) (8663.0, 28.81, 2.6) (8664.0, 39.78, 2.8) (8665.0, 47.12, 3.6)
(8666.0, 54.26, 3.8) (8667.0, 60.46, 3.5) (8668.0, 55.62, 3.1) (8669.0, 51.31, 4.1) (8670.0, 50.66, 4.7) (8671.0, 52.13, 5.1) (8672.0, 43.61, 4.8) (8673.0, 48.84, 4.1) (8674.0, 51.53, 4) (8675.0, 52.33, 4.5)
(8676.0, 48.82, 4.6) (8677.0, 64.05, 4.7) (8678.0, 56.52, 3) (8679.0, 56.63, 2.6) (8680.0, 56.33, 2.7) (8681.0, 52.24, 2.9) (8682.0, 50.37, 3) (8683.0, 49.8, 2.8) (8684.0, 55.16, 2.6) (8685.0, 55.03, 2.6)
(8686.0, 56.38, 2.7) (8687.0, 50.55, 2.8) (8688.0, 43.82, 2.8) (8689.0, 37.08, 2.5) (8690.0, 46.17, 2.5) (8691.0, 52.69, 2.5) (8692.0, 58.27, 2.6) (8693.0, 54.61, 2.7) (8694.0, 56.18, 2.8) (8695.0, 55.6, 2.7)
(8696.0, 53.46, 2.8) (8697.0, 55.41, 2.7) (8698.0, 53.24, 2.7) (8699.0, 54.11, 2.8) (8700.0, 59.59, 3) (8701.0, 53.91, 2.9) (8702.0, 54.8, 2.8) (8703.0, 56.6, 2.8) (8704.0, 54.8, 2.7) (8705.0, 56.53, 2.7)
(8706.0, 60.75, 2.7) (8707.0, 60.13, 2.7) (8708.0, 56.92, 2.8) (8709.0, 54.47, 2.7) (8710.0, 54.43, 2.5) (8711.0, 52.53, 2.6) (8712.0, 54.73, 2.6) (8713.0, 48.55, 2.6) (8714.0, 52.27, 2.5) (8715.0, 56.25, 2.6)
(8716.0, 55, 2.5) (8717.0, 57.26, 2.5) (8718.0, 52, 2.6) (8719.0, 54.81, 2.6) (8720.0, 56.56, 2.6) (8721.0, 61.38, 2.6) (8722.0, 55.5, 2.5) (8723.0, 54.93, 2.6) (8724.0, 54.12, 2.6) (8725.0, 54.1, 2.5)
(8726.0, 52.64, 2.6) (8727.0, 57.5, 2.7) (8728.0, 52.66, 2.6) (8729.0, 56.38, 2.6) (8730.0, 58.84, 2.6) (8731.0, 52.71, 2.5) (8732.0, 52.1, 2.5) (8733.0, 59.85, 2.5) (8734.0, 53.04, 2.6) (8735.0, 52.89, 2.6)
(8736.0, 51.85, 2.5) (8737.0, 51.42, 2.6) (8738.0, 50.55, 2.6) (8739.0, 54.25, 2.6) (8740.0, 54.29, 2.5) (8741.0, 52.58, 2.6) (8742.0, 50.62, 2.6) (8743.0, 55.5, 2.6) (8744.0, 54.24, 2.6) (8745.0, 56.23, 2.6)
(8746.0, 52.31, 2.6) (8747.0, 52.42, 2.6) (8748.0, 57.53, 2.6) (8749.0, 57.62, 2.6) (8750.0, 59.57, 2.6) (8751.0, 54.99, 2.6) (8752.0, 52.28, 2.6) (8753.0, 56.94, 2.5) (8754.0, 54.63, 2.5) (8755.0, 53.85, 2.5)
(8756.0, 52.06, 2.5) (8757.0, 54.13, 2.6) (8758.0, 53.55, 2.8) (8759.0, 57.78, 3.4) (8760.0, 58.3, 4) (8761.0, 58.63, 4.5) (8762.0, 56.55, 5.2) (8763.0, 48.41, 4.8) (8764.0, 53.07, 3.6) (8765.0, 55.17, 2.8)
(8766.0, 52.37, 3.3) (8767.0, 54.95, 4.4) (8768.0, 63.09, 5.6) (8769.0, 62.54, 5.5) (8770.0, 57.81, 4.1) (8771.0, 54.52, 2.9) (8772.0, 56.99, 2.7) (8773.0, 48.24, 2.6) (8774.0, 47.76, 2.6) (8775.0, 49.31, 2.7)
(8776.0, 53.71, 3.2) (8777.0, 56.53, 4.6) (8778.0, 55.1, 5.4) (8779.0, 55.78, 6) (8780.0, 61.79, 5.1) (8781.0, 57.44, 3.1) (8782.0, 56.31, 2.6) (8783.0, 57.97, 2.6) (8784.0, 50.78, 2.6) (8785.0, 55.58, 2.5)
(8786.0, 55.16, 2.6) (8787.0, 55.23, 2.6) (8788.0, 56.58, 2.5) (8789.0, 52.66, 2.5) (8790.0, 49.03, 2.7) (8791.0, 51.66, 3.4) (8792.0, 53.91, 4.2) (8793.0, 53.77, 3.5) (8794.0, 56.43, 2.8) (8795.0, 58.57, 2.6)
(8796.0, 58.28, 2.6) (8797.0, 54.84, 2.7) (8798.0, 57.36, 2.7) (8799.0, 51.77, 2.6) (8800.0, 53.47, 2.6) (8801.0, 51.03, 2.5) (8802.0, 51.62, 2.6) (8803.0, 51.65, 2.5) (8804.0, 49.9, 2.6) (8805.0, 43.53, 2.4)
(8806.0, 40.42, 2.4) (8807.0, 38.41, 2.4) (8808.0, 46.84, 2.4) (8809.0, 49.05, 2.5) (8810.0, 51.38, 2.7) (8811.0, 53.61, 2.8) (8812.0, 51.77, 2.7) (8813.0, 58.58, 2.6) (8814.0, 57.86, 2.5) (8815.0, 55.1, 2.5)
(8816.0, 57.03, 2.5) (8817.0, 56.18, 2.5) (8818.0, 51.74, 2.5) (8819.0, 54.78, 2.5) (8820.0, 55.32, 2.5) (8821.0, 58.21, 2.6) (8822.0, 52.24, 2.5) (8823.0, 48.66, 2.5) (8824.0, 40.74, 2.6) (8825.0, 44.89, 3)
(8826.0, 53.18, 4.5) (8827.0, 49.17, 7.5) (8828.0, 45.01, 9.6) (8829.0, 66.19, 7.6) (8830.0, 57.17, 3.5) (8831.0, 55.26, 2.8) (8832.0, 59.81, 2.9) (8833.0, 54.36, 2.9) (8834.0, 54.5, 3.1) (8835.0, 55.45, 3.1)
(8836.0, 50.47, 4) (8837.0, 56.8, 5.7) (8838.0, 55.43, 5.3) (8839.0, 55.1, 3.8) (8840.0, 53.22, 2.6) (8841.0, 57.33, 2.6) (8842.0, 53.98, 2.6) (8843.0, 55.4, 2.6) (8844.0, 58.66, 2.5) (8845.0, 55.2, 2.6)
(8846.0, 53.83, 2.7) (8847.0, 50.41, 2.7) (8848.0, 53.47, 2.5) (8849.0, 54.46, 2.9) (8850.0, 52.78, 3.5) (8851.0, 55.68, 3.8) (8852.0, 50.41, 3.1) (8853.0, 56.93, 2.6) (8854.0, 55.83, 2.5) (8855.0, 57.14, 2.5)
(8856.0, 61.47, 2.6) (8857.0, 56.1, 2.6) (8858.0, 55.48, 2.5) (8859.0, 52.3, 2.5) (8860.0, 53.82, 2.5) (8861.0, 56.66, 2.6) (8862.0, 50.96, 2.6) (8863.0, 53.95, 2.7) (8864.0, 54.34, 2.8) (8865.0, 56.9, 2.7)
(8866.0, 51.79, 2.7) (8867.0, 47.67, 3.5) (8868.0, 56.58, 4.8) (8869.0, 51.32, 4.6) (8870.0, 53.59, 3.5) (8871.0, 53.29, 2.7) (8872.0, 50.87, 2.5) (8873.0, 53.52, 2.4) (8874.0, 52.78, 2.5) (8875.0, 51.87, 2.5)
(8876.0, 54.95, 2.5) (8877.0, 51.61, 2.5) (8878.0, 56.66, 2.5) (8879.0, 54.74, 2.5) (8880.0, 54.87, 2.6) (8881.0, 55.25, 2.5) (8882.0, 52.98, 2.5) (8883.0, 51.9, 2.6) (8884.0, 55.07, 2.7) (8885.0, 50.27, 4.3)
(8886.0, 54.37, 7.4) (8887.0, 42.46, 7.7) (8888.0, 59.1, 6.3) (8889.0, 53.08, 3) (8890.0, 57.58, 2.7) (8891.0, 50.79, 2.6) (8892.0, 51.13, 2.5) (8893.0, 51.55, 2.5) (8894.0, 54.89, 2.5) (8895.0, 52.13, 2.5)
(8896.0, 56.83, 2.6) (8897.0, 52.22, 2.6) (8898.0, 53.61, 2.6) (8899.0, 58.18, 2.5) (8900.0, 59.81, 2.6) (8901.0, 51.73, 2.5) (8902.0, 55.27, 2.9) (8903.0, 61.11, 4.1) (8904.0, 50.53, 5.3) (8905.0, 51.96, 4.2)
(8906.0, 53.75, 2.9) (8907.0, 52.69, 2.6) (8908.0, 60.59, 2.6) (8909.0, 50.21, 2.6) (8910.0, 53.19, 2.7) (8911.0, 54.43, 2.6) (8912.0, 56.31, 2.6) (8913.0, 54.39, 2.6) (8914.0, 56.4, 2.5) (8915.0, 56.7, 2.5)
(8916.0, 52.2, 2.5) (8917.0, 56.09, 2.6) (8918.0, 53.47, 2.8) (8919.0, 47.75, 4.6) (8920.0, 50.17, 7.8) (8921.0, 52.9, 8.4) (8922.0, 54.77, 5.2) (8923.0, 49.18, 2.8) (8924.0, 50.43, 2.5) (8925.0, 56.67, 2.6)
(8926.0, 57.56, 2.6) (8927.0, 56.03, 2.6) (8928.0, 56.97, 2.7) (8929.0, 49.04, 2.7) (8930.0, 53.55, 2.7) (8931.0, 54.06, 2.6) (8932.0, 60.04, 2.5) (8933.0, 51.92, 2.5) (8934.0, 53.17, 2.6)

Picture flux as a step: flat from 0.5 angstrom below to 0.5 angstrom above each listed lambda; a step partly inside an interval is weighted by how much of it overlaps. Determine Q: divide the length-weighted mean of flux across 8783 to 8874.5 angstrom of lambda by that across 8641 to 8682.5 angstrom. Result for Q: 1.05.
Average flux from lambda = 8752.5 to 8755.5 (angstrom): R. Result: 55.1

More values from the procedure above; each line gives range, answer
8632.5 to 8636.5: 51.2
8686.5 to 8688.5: 47.2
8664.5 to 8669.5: 53.8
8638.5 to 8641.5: 59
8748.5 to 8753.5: 56.3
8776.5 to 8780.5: 57.3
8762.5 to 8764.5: 50.7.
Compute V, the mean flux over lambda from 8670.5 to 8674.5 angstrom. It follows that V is 49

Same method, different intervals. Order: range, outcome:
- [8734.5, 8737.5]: 52.1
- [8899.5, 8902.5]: 55.6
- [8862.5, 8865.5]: 55.1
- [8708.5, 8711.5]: 53.8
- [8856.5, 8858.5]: 55.8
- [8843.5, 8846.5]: 55.9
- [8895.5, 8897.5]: 54.5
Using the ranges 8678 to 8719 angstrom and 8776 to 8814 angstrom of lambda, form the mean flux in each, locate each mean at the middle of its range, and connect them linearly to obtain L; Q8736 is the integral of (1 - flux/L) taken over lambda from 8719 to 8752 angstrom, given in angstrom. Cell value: -0.66 angstrom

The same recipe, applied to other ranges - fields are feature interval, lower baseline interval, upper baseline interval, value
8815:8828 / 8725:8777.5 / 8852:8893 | 0.6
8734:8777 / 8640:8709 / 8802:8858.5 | -1.4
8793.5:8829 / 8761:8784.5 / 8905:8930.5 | 1.9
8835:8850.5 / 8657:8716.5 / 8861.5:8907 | -0.4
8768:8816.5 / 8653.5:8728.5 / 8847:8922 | -0.4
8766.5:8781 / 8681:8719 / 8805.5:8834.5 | -0.8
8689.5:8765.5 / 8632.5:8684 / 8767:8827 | -3.5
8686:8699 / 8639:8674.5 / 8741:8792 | 0.1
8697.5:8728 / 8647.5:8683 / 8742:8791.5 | -1.7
